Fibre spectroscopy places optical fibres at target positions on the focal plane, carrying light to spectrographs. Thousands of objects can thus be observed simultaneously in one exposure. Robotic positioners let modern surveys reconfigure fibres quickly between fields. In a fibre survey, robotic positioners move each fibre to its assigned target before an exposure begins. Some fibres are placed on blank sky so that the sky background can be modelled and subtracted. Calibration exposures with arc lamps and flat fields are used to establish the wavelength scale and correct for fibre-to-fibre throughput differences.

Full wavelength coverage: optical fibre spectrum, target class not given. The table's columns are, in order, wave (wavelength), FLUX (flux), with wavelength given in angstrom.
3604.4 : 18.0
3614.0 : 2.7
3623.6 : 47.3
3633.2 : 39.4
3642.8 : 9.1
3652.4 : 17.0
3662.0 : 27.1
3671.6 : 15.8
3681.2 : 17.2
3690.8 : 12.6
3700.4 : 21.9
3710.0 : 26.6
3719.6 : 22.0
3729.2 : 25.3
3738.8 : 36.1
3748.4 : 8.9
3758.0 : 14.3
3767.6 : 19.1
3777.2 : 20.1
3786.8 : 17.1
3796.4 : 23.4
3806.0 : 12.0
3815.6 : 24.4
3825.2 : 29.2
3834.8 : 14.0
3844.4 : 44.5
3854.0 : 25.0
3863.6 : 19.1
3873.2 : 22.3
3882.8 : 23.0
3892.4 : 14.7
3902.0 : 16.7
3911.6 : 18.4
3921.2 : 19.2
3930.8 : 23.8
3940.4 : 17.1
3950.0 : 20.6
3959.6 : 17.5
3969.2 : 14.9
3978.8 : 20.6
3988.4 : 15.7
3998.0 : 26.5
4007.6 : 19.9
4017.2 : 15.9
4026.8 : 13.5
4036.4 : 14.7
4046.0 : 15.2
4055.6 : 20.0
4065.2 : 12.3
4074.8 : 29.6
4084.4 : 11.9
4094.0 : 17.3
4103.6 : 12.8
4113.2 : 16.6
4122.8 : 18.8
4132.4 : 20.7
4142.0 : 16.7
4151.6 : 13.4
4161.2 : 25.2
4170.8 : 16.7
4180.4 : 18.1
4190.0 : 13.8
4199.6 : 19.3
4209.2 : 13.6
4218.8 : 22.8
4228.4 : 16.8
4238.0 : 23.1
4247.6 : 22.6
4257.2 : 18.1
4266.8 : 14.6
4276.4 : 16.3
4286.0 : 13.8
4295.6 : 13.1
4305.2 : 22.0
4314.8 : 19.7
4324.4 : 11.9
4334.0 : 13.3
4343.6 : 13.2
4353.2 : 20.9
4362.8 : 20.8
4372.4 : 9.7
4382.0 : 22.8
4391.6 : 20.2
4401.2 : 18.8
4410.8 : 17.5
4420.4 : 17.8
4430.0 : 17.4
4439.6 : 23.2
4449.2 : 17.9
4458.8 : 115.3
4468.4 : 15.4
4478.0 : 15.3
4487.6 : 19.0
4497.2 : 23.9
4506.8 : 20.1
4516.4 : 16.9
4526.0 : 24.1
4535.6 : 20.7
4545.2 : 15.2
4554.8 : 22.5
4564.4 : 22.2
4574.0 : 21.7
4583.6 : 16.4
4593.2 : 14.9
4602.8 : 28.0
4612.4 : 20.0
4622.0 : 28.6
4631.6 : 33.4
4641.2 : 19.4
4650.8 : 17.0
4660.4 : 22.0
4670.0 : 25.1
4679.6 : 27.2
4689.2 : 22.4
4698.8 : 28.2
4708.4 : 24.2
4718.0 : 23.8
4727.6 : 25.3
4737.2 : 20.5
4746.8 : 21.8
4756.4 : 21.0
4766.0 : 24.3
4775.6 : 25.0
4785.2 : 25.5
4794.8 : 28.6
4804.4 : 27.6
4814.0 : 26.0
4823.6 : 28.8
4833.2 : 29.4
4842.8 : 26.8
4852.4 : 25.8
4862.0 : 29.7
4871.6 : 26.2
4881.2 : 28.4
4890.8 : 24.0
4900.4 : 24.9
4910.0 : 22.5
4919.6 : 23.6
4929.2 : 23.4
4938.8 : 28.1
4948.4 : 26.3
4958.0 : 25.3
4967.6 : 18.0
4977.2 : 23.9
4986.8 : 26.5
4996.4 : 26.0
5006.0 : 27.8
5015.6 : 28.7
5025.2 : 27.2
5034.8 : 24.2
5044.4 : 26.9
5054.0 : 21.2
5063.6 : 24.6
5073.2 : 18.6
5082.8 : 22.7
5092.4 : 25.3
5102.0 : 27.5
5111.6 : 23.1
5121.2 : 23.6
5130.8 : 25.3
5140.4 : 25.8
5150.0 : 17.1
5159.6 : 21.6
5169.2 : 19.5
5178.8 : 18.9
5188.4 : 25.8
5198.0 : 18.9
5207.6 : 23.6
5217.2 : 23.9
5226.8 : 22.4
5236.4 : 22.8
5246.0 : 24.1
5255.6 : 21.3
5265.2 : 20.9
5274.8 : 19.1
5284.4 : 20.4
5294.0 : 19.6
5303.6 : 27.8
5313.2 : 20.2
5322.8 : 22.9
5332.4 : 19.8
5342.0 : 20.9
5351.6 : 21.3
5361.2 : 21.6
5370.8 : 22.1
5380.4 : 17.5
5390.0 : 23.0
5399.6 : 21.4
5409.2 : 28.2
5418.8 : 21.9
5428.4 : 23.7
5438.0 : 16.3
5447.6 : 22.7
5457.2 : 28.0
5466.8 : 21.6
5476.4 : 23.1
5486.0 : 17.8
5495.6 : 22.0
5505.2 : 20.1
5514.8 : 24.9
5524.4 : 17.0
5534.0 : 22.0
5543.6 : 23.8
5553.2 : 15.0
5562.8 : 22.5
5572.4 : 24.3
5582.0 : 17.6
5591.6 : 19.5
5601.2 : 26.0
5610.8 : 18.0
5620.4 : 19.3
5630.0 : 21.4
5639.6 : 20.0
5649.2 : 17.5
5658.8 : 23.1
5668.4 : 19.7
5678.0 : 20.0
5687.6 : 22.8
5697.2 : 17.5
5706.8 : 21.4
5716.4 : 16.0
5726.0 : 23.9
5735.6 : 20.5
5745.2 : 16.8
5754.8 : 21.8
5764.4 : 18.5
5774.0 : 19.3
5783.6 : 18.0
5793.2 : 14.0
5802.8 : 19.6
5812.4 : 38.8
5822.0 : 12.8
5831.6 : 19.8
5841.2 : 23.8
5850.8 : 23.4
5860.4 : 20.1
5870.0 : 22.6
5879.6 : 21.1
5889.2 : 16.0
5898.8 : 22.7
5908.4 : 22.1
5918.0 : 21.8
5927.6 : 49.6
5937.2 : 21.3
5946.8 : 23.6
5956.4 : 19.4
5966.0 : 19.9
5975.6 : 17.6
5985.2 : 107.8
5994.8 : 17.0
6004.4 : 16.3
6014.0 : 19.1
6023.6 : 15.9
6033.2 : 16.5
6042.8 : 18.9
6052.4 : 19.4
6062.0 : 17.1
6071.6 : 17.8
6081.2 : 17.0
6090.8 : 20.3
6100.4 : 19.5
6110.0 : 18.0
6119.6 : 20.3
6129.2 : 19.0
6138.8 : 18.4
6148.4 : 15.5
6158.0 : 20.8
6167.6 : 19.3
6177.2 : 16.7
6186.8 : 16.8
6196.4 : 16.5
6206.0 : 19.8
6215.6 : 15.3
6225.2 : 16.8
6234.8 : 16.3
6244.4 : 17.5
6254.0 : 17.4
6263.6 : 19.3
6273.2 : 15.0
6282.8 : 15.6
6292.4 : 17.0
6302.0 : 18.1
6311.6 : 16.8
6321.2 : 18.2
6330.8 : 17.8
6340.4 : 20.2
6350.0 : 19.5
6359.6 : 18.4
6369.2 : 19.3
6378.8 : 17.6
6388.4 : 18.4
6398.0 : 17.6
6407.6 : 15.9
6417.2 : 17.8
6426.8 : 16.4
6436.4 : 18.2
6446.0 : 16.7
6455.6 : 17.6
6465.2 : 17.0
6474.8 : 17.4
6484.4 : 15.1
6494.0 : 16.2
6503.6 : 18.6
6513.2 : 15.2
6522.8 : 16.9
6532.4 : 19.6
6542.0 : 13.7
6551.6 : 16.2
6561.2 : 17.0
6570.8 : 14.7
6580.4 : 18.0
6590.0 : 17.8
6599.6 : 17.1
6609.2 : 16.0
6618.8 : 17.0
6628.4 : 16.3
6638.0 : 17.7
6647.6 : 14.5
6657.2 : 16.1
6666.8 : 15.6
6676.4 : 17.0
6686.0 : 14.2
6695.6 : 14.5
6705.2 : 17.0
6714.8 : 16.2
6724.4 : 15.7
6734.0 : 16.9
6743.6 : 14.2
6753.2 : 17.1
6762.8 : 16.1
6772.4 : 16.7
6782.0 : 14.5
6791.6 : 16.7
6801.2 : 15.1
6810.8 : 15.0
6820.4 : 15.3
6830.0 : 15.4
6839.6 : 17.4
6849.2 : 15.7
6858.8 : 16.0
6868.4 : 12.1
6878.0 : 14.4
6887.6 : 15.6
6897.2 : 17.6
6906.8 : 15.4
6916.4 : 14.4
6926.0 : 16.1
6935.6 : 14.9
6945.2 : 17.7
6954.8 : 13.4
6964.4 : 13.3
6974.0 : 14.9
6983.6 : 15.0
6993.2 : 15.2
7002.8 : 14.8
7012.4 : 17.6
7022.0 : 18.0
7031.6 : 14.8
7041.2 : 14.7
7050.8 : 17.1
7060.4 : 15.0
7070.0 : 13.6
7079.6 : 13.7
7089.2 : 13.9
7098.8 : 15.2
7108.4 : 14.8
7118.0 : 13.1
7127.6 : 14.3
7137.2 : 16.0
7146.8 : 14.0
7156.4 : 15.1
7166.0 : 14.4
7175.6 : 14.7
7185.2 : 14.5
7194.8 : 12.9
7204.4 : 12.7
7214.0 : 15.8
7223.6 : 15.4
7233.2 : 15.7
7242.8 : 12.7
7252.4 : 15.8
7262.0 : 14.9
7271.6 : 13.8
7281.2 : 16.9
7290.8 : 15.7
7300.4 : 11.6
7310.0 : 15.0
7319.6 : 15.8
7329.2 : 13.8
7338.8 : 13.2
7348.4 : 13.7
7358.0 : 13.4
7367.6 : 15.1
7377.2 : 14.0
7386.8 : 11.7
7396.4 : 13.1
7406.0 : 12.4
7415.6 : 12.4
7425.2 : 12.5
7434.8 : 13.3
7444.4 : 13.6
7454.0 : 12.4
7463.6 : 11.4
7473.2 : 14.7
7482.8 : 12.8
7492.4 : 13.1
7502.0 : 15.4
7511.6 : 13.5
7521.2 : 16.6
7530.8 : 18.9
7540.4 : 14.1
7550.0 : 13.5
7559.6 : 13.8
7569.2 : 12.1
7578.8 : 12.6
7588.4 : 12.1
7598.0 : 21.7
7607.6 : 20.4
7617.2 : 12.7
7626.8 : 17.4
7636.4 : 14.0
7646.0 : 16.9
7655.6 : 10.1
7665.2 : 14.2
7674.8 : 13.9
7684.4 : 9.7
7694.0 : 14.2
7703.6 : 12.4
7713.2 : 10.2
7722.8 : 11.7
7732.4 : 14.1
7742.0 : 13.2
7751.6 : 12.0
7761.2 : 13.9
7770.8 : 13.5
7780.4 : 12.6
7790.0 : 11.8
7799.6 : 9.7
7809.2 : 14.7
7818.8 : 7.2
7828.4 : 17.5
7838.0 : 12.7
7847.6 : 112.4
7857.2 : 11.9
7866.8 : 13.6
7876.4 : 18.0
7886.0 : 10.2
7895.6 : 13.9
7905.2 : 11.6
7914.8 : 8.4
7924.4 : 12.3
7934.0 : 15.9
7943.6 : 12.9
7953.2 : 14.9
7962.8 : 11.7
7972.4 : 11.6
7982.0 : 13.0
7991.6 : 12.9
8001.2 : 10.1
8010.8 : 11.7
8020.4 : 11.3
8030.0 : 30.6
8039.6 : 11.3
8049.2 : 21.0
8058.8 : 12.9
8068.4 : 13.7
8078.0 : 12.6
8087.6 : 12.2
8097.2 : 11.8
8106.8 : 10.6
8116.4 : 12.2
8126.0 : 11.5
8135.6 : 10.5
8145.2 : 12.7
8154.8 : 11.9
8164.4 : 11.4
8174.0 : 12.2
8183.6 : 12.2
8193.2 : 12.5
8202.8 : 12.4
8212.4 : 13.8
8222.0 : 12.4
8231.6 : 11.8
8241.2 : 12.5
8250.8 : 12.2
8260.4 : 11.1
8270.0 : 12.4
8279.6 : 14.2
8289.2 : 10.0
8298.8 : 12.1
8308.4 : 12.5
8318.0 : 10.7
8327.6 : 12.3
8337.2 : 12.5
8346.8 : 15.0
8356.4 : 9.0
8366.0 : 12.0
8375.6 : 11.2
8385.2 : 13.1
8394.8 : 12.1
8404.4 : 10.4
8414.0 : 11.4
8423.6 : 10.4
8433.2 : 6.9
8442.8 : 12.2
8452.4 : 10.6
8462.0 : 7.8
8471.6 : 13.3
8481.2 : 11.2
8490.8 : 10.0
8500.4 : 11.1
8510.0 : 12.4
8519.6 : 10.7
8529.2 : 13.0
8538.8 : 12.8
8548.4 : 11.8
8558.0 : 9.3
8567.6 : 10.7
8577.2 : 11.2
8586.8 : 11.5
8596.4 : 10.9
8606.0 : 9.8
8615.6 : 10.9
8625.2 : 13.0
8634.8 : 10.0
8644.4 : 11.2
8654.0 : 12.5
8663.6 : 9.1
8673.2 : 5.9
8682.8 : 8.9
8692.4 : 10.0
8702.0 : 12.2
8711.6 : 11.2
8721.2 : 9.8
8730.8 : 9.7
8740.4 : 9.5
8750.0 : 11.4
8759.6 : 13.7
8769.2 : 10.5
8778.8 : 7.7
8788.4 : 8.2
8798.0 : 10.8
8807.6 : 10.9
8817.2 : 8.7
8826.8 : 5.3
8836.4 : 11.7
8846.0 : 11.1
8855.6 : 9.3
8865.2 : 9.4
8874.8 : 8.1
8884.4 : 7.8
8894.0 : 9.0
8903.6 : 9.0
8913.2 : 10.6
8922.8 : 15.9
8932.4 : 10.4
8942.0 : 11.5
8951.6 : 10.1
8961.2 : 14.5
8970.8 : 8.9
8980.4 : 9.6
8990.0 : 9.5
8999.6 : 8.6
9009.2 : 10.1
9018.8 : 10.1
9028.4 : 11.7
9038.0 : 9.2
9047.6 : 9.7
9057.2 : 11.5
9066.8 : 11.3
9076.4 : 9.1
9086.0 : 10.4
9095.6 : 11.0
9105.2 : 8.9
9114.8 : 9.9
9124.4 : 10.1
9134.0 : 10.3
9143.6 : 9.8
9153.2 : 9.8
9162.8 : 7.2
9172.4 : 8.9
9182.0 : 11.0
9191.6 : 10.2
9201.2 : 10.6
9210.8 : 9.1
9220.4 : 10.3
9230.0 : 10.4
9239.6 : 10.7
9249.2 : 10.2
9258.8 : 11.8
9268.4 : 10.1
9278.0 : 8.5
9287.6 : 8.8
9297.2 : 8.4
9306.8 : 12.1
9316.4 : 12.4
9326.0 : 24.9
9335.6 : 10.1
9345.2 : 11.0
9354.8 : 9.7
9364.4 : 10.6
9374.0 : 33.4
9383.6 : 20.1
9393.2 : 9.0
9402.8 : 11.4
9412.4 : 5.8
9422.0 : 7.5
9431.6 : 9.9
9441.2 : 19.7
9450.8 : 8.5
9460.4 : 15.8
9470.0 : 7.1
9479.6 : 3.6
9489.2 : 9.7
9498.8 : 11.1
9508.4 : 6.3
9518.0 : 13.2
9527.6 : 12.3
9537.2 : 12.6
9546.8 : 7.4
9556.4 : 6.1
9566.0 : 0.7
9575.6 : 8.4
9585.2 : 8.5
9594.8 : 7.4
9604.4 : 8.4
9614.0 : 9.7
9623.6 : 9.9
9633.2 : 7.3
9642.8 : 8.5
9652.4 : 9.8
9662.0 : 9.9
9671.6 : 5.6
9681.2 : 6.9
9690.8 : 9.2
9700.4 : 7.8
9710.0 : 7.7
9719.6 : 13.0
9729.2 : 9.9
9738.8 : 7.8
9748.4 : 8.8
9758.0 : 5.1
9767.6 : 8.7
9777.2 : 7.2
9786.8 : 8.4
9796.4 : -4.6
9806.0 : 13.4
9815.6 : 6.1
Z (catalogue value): 0.20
